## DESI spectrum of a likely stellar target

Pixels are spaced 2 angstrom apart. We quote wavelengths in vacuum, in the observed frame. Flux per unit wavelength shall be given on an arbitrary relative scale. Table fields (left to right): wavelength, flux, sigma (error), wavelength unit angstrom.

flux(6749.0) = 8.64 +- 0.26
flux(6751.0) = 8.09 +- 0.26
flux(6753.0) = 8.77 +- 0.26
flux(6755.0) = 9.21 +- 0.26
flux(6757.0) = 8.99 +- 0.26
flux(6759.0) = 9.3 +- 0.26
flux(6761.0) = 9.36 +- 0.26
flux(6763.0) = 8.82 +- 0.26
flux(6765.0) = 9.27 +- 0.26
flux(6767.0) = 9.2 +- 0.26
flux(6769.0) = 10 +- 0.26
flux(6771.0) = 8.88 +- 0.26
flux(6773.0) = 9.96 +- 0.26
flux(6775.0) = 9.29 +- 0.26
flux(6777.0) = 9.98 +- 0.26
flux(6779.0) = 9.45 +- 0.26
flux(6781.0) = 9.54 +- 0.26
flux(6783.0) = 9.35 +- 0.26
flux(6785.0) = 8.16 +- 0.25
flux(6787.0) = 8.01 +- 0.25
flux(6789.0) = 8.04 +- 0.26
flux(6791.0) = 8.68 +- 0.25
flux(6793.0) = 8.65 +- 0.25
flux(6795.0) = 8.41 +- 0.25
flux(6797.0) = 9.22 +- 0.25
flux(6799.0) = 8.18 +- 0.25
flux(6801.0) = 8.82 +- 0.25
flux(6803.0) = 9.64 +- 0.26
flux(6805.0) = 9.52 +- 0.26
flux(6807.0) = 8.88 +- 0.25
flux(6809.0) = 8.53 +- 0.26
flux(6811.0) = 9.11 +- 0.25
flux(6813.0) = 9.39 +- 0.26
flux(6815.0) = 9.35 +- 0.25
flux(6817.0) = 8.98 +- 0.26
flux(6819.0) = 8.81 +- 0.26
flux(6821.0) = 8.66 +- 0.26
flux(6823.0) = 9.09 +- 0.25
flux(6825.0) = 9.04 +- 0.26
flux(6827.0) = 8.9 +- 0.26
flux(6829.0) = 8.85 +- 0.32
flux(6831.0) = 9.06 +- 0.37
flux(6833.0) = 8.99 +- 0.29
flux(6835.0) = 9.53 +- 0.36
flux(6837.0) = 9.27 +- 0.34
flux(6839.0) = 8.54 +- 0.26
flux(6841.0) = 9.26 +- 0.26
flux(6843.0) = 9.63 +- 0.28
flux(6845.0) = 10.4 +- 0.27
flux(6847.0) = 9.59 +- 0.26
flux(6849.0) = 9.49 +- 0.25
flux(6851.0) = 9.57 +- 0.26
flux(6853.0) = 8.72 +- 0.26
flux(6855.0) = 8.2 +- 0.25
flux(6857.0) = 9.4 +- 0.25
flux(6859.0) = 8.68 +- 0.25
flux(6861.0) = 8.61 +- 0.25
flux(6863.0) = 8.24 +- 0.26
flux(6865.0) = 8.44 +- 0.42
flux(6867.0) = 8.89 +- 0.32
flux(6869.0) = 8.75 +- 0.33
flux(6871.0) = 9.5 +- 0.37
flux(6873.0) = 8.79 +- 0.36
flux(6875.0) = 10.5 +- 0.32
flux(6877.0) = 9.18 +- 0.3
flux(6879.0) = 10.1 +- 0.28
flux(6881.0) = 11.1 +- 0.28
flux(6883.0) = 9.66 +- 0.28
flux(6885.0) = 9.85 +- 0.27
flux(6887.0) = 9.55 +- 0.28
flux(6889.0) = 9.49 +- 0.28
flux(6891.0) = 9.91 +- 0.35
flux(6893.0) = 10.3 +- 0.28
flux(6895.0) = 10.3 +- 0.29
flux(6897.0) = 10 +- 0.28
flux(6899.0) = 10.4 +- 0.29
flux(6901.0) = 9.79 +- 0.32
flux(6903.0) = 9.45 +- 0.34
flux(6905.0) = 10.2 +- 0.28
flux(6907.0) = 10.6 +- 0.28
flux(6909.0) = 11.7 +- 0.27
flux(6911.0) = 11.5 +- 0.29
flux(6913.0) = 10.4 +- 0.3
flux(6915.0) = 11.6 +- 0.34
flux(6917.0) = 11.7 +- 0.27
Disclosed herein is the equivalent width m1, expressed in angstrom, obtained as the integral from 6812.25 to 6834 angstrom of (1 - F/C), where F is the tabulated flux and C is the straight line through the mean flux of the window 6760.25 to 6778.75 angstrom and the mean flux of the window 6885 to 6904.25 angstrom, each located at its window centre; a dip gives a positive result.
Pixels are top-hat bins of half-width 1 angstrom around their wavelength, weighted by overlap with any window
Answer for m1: 1.4 angstrom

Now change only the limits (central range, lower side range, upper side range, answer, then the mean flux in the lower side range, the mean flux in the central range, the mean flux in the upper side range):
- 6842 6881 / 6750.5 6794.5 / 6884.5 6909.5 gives 2.20 angstrom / 9.05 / 9.24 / 10.1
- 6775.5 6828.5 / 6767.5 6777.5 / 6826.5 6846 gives 2.75 angstrom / 9.58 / 8.94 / 9.25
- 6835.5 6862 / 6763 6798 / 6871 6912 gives 1.39 angstrom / 9.06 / 9.19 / 10.1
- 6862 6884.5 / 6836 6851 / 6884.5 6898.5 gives 0.86 angstrom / 9.46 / 9.39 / 9.93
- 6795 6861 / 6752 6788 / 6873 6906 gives 3.29 angstrom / 9.2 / 9.09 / 9.95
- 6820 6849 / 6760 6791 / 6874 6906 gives 1.11 angstrom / 9.14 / 9.21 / 9.99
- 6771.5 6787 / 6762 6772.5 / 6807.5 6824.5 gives -0.14 angstrom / 9.27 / 9.28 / 8.99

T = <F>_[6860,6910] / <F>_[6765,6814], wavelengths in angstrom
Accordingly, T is 1.1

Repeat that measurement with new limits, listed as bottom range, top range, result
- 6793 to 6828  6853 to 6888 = 1.03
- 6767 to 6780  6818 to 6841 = 0.94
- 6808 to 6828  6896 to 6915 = 1.17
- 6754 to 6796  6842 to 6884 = 1.03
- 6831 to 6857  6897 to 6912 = 1.13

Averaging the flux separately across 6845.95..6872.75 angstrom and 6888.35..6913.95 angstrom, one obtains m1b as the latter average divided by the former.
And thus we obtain 1.16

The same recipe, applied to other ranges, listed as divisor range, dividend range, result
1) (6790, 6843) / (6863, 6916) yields 1.11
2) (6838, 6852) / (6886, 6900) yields 1.05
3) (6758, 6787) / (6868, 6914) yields 1.08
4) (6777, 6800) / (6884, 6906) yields 1.13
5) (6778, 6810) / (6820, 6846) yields 1.04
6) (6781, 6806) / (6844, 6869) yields 1.03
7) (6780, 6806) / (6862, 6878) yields 1.03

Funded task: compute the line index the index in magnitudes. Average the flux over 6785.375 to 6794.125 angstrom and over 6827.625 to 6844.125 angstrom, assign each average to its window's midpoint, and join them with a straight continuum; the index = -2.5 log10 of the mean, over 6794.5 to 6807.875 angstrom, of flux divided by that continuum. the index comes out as -0.05 mag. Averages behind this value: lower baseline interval 8.33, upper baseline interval 9.15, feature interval 8.97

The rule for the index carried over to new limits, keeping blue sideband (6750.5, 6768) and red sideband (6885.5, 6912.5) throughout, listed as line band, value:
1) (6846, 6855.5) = 0.075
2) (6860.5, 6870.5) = 0.155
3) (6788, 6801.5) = 0.094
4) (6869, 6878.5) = 0.064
